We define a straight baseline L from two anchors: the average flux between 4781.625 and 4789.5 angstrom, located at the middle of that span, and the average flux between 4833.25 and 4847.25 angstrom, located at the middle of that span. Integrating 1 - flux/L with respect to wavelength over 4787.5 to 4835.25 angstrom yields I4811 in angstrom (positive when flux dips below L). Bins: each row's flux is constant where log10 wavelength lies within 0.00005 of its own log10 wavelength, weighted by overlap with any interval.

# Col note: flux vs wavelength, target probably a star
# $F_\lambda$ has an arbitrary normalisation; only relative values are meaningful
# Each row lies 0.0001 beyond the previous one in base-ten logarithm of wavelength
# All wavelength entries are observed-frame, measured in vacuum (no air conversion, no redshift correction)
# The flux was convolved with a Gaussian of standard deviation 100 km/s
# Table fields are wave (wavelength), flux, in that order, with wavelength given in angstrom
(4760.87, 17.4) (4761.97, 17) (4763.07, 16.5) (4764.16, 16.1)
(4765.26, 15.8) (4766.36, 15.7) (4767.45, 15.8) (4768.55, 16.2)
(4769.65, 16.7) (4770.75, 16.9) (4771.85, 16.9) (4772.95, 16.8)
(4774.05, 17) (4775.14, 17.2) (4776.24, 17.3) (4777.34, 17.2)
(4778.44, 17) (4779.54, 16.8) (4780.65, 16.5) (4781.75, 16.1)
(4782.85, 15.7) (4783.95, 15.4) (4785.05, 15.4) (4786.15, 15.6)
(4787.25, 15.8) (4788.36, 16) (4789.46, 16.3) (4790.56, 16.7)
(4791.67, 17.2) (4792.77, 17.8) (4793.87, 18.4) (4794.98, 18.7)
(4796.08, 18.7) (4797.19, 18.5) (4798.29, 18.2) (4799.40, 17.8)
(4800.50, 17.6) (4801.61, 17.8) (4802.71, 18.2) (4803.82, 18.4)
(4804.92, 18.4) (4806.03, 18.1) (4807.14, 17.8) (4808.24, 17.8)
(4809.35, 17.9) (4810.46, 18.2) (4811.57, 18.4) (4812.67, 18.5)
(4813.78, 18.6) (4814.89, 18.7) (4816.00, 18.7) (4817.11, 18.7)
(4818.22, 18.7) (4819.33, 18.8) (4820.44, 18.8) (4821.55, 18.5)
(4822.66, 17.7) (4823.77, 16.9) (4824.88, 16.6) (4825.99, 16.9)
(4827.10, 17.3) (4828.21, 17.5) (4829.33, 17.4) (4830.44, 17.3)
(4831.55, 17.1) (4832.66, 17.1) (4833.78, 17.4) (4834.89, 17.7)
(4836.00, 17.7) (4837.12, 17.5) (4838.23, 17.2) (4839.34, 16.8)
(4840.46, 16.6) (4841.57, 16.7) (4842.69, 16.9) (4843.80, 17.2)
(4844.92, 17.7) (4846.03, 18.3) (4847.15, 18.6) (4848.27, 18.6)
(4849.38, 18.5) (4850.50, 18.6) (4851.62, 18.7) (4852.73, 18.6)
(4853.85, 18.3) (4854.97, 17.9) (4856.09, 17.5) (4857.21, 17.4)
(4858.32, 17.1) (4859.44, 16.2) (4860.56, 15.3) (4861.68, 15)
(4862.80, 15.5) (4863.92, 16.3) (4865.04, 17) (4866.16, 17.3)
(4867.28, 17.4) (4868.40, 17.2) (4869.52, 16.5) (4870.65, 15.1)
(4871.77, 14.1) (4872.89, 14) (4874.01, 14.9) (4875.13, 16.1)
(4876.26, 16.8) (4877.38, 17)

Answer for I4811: -3.9 angstrom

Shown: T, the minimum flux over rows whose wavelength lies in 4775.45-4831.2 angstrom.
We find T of 15.4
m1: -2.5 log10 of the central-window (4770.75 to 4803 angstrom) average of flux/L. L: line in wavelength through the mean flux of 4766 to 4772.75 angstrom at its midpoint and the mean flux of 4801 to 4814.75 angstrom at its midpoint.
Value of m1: 0.01 mag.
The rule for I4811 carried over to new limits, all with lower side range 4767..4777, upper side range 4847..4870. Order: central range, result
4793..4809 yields -1.1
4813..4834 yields -0.9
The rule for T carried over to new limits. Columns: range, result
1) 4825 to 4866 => 15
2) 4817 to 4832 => 16.6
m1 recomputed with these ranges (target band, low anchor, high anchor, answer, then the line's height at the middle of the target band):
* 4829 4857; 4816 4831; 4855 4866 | -0.04 mag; 17.1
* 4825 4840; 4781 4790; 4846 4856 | 0.02 mag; 17.7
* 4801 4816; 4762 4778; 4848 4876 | -0.10 mag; 16.7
